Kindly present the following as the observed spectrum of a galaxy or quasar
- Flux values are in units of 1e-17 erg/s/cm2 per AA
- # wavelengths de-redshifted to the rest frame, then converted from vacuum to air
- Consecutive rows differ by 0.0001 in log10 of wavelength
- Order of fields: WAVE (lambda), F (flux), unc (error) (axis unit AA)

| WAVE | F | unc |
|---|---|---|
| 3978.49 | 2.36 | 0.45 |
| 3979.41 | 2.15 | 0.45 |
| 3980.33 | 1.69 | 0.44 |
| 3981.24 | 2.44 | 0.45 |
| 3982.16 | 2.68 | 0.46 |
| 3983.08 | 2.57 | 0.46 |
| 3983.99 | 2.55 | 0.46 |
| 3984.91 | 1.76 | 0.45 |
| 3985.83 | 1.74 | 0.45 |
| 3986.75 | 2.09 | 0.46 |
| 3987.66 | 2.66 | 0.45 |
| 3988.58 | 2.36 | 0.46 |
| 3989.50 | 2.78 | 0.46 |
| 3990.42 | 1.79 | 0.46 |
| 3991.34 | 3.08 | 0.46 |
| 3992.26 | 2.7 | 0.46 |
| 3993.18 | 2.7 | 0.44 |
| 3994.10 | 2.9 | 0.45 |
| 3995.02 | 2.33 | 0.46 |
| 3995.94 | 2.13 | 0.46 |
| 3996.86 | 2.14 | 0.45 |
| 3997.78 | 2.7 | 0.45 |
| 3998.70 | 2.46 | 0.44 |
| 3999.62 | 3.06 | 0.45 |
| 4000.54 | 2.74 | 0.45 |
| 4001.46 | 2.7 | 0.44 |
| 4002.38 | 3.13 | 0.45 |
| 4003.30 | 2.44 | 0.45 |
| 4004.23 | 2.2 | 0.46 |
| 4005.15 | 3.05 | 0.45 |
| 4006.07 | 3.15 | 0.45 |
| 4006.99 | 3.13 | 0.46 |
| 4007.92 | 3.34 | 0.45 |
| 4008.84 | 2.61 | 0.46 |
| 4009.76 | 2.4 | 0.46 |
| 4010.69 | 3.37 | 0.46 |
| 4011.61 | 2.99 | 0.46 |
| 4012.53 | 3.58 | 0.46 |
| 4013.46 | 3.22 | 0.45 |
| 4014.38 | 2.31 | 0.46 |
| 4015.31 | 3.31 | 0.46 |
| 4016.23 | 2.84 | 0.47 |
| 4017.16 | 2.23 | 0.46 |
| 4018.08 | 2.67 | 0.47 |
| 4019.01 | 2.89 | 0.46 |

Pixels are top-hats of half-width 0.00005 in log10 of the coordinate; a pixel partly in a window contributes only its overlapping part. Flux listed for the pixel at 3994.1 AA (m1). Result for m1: 2.9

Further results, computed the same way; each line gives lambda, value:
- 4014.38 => 2.31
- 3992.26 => 2.7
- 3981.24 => 2.44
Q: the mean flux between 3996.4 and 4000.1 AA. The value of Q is 2.59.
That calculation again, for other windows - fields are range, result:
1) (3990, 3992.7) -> 2.53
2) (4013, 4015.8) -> 2.95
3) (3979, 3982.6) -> 2.24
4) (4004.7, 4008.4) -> 3.17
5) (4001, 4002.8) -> 2.91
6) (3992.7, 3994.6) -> 2.79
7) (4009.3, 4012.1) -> 2.93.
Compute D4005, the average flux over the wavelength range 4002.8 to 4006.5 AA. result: 2.71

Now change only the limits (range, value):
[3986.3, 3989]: 2.38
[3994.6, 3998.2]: 2.32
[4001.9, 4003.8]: 2.77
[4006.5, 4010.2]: 2.88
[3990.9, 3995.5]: 2.74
